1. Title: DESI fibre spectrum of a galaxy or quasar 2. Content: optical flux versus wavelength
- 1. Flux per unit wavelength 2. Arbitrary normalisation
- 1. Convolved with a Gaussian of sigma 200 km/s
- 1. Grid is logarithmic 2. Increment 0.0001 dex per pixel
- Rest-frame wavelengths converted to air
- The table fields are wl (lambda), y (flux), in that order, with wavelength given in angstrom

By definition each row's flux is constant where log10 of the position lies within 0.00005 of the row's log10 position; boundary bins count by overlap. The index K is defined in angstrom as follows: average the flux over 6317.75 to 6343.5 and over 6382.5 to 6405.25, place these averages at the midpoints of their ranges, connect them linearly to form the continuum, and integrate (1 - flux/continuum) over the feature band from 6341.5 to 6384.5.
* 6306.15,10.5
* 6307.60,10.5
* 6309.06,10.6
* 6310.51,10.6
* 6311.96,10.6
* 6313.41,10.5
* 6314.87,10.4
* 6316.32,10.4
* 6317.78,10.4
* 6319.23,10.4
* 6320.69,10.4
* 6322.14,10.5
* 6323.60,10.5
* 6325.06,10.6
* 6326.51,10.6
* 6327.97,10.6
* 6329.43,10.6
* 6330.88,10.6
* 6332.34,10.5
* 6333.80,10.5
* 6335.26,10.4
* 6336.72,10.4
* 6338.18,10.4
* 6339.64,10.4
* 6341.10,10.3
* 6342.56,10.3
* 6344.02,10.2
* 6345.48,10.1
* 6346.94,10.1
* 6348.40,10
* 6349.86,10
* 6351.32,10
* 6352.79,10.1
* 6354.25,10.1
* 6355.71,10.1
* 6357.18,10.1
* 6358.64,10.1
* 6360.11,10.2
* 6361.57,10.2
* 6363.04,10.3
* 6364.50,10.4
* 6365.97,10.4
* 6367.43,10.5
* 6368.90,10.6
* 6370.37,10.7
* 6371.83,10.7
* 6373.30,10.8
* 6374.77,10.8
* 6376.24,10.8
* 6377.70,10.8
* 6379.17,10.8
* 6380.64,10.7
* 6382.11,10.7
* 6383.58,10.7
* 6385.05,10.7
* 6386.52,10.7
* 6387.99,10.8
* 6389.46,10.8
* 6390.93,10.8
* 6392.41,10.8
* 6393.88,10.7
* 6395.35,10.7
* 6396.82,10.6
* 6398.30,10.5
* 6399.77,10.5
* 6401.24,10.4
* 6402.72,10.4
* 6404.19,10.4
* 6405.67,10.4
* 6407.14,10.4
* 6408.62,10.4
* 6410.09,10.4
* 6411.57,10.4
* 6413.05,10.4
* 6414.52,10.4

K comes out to 0.6 angstrom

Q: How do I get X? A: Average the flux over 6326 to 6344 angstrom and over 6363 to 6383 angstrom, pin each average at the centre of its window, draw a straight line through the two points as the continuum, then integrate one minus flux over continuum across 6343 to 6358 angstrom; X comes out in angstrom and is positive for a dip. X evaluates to 0.6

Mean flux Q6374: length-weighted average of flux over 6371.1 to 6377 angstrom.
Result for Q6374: 10.8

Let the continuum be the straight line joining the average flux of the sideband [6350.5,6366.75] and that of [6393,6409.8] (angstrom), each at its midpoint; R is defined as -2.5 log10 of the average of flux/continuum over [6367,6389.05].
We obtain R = -0.04 mag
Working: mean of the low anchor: 10.2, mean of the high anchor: 10.5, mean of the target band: 10.7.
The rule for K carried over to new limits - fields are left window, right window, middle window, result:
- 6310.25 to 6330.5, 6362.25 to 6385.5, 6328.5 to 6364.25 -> 1.1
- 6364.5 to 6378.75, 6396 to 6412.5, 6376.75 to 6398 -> -0.4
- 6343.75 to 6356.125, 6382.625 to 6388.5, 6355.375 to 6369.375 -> 0.0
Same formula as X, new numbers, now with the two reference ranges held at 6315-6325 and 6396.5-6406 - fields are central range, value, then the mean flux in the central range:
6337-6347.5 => 0.18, 10.3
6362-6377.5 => -0.23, 10.6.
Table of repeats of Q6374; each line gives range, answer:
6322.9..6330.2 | 10.6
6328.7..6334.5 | 10.6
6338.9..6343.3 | 10.3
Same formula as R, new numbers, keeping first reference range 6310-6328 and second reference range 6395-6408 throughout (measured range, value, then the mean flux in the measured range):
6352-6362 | 0.04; 10.1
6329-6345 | 0.01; 10.4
